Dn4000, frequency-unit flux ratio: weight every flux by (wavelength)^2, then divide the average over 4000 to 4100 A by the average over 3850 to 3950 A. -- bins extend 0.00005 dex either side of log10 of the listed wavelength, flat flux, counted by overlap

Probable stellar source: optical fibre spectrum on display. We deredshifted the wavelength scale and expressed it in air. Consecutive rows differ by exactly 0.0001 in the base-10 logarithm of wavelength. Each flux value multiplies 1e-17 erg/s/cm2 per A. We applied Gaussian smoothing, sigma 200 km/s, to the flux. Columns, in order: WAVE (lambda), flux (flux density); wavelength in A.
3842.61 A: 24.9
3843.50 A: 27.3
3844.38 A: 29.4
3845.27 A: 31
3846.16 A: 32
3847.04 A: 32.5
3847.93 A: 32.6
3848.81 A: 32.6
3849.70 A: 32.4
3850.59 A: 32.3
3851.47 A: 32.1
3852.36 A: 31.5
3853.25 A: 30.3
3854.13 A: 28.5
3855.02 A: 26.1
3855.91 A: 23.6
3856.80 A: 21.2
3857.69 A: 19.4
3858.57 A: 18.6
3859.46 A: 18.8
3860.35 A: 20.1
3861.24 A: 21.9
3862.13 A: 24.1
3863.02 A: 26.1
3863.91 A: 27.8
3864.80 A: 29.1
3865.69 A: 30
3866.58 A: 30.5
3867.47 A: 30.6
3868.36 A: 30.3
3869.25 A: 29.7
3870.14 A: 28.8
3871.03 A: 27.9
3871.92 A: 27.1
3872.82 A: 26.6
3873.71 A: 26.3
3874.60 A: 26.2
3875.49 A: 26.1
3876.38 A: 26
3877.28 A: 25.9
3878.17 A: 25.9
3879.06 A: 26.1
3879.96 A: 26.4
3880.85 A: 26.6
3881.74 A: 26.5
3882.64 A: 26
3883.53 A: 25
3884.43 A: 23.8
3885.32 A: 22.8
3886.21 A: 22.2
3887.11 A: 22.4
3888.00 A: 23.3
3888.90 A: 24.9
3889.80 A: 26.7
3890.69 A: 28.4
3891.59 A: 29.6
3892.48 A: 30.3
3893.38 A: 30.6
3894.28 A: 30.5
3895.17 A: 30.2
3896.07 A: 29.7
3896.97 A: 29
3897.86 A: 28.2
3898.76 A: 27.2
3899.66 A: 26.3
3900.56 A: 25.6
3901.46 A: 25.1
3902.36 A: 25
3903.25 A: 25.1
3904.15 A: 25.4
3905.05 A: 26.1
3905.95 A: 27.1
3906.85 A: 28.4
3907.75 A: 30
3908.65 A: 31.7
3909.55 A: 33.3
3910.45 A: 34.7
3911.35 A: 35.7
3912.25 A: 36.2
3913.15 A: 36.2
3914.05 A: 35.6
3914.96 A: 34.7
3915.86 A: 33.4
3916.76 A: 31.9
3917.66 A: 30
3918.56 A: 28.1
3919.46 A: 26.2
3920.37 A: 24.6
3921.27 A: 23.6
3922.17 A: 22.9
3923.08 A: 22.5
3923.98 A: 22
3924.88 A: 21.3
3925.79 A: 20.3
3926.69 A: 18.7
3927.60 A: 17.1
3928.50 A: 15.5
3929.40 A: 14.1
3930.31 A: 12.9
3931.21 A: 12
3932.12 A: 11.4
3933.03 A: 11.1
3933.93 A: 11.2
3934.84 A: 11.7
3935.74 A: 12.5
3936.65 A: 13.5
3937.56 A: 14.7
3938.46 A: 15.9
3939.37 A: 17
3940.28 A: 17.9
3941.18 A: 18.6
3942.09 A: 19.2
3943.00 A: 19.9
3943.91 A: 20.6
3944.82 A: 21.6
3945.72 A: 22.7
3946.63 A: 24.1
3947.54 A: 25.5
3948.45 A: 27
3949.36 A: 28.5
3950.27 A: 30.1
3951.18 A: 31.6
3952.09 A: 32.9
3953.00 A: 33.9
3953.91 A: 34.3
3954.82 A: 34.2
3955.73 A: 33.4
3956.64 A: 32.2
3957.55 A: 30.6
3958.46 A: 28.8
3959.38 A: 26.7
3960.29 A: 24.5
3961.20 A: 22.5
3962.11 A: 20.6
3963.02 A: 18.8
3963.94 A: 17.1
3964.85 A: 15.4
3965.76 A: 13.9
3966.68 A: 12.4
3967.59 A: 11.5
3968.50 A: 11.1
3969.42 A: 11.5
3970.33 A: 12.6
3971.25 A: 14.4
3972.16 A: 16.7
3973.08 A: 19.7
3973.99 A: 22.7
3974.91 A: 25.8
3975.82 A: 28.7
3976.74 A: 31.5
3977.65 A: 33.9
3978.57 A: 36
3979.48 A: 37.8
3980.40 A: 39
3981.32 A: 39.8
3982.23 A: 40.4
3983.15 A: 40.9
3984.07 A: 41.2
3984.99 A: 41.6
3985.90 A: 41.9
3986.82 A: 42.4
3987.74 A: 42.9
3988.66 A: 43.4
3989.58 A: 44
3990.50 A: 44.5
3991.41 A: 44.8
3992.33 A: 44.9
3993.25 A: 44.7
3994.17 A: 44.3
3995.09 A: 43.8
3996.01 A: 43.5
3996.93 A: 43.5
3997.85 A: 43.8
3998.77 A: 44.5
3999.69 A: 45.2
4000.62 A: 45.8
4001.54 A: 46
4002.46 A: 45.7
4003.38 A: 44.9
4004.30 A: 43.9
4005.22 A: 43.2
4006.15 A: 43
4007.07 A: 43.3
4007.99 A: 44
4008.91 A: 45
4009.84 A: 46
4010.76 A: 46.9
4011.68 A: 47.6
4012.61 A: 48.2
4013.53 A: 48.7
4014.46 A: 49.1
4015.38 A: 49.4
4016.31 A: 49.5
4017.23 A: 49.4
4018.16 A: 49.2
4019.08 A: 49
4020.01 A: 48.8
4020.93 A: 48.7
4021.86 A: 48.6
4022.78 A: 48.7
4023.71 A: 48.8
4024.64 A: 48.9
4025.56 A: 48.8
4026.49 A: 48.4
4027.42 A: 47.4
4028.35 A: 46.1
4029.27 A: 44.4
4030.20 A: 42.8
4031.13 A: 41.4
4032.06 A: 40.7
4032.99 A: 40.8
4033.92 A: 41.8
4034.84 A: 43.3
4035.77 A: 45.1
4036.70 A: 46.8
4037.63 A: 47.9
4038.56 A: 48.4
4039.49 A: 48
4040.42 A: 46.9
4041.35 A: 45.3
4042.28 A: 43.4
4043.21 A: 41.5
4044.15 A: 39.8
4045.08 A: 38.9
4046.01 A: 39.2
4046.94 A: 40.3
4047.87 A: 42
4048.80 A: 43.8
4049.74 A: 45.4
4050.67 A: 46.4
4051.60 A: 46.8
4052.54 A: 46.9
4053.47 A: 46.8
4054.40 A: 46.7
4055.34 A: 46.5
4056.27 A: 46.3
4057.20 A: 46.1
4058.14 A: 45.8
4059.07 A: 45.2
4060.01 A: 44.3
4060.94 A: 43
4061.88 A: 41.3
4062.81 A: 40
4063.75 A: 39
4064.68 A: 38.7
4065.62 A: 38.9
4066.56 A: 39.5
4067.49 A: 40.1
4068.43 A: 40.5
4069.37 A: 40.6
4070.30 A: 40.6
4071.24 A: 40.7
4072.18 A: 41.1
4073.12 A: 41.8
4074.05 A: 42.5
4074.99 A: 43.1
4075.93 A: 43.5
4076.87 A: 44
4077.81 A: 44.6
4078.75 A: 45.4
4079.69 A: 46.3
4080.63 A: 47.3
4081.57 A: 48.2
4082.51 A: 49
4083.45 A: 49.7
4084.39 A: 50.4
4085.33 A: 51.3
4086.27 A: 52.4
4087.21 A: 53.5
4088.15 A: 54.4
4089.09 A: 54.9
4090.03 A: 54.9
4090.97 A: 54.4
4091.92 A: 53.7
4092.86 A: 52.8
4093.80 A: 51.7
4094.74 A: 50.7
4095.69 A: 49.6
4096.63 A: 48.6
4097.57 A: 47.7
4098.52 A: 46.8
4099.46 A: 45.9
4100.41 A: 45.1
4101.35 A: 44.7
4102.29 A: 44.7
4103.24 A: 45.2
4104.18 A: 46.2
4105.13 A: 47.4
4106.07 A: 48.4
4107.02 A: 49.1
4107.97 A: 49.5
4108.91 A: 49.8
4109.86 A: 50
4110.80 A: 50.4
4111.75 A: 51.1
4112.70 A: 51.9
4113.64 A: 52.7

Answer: 2.0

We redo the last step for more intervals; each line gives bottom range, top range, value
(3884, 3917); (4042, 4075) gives 1.60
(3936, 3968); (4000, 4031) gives 2.09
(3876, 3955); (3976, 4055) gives 1.88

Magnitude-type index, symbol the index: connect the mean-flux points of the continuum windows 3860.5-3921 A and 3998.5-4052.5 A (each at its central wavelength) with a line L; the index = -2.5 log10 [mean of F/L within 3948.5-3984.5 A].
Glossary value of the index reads 0.38 mag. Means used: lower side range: 28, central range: 26.6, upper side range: 45.6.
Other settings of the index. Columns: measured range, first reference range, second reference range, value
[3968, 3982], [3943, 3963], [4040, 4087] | 0.21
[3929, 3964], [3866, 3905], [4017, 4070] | 0.47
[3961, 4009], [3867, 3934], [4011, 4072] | 0.10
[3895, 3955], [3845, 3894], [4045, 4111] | 0.29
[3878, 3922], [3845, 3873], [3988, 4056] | 0.14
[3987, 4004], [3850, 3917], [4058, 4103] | -0.17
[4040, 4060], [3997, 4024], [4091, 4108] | 0.07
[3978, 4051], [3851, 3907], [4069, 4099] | -0.10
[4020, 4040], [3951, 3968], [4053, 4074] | -0.25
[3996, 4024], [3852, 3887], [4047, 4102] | -0.17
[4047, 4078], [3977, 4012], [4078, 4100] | 0.12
